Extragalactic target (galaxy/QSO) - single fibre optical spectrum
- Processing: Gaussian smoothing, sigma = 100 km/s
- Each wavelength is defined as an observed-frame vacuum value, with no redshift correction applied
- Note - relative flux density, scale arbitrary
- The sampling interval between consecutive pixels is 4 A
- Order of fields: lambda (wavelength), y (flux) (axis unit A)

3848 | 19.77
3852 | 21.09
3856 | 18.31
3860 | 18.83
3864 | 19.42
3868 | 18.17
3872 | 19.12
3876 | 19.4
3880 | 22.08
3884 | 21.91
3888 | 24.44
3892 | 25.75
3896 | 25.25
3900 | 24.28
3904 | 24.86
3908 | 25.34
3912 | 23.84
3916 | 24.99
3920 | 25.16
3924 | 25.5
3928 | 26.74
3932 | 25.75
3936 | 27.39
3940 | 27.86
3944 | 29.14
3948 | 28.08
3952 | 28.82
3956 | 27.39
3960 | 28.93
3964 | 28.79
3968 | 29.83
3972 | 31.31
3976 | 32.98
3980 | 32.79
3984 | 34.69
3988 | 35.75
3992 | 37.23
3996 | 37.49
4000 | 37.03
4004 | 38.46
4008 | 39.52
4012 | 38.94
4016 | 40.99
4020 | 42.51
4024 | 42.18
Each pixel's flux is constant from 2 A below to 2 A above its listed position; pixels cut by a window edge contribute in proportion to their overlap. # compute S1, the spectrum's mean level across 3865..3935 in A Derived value 23.7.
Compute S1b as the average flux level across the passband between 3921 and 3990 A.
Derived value 29.5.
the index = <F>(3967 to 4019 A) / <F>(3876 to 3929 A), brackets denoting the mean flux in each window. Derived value 1.48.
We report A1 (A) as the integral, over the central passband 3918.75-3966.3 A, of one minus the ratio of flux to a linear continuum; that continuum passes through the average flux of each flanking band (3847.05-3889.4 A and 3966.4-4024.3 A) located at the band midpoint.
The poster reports 3.6 A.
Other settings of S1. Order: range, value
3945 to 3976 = 29.3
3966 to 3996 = 33.8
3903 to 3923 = 24.9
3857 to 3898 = 21.4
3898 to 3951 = 26.1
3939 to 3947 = 28.5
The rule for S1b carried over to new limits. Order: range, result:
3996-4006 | 37.7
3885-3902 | 24.8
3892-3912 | 24.9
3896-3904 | 24.7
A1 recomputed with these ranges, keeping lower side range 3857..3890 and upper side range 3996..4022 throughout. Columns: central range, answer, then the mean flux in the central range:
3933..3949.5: 1.05 A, 28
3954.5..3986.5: 2.89 A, 31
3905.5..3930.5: 1.26 A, 25.3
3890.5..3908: -0.80 A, 25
